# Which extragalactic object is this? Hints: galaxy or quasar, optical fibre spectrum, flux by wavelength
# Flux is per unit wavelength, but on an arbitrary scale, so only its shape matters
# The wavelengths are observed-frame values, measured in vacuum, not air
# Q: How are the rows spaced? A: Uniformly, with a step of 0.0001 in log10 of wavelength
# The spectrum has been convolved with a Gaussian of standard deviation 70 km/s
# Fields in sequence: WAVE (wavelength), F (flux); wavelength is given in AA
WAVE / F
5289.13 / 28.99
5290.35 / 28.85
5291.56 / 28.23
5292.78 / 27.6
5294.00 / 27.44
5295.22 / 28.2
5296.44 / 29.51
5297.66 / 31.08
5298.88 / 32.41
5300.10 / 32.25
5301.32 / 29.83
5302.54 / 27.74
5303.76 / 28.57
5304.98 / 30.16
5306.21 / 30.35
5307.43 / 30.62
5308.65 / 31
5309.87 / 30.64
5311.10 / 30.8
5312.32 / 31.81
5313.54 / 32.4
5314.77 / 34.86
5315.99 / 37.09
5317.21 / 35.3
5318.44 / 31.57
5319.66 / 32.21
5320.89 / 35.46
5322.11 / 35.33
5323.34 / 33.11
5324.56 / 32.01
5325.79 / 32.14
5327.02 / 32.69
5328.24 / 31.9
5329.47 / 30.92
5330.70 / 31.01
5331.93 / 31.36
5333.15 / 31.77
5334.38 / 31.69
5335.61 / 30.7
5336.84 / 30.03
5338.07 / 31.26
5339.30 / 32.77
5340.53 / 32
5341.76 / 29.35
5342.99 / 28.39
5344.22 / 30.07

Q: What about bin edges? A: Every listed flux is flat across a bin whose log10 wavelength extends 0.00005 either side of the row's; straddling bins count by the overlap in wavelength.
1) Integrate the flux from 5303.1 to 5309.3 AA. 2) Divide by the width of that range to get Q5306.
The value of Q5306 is 30.1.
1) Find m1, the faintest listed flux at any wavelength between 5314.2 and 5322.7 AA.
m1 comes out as 31.57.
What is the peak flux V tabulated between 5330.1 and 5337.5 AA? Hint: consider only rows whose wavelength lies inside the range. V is 31.77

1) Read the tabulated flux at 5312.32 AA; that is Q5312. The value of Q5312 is 31.81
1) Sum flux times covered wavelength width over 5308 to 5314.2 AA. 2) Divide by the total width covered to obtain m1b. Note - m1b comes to 31.3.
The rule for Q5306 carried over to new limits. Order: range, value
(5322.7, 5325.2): 32.6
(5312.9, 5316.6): 34.8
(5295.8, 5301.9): 31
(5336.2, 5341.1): 31.5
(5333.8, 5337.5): 30.8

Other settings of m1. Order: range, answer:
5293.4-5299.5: 27.44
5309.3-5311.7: 30.64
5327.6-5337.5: 30.03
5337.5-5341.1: 31.26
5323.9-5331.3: 30.92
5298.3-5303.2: 27.74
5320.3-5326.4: 32.01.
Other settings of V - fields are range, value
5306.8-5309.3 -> 31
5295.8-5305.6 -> 32.41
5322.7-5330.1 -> 33.11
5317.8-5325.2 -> 35.46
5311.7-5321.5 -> 37.09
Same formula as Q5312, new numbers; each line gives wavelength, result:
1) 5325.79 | 32.14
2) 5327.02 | 32.69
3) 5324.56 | 32.01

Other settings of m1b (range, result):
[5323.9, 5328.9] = 32.2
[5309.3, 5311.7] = 30.6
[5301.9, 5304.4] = 28.2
